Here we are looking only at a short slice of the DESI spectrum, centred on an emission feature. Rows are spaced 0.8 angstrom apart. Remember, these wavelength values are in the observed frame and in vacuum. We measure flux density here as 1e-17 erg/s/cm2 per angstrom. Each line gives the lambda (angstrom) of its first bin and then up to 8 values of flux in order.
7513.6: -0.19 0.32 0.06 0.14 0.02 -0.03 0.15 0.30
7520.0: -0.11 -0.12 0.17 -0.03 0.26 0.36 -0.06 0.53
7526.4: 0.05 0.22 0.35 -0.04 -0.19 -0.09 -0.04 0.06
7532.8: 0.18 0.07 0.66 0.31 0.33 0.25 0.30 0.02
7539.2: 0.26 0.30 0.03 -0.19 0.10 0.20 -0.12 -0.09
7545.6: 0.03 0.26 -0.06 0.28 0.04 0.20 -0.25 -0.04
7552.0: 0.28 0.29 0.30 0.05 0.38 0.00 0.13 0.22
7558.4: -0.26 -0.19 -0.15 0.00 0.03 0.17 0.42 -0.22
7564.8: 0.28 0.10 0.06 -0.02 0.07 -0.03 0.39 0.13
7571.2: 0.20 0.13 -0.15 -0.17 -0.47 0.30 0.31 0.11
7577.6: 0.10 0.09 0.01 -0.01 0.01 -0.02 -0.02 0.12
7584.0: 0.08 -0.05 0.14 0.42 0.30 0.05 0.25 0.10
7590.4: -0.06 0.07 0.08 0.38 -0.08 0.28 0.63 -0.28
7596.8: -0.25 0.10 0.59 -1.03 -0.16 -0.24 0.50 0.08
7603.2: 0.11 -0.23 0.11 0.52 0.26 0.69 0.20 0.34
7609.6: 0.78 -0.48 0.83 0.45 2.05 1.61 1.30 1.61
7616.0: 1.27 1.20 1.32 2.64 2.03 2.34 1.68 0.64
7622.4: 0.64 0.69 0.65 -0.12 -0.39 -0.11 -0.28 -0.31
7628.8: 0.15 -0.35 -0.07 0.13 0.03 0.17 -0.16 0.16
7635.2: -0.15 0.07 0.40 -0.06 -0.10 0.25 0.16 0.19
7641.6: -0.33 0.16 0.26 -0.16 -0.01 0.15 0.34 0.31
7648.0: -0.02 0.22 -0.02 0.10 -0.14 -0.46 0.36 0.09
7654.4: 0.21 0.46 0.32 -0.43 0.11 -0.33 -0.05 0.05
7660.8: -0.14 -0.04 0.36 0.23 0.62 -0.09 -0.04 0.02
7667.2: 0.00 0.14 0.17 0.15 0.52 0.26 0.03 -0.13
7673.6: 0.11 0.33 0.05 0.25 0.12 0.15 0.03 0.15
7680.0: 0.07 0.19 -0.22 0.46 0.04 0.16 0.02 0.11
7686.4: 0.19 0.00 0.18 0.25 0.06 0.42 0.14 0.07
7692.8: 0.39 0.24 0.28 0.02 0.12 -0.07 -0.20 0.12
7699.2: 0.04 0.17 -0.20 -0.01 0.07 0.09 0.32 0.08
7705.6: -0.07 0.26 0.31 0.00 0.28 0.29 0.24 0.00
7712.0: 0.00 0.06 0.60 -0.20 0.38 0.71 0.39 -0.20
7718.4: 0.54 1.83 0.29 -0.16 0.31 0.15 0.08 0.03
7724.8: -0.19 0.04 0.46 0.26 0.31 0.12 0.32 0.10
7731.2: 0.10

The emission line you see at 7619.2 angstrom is [O II] 3727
